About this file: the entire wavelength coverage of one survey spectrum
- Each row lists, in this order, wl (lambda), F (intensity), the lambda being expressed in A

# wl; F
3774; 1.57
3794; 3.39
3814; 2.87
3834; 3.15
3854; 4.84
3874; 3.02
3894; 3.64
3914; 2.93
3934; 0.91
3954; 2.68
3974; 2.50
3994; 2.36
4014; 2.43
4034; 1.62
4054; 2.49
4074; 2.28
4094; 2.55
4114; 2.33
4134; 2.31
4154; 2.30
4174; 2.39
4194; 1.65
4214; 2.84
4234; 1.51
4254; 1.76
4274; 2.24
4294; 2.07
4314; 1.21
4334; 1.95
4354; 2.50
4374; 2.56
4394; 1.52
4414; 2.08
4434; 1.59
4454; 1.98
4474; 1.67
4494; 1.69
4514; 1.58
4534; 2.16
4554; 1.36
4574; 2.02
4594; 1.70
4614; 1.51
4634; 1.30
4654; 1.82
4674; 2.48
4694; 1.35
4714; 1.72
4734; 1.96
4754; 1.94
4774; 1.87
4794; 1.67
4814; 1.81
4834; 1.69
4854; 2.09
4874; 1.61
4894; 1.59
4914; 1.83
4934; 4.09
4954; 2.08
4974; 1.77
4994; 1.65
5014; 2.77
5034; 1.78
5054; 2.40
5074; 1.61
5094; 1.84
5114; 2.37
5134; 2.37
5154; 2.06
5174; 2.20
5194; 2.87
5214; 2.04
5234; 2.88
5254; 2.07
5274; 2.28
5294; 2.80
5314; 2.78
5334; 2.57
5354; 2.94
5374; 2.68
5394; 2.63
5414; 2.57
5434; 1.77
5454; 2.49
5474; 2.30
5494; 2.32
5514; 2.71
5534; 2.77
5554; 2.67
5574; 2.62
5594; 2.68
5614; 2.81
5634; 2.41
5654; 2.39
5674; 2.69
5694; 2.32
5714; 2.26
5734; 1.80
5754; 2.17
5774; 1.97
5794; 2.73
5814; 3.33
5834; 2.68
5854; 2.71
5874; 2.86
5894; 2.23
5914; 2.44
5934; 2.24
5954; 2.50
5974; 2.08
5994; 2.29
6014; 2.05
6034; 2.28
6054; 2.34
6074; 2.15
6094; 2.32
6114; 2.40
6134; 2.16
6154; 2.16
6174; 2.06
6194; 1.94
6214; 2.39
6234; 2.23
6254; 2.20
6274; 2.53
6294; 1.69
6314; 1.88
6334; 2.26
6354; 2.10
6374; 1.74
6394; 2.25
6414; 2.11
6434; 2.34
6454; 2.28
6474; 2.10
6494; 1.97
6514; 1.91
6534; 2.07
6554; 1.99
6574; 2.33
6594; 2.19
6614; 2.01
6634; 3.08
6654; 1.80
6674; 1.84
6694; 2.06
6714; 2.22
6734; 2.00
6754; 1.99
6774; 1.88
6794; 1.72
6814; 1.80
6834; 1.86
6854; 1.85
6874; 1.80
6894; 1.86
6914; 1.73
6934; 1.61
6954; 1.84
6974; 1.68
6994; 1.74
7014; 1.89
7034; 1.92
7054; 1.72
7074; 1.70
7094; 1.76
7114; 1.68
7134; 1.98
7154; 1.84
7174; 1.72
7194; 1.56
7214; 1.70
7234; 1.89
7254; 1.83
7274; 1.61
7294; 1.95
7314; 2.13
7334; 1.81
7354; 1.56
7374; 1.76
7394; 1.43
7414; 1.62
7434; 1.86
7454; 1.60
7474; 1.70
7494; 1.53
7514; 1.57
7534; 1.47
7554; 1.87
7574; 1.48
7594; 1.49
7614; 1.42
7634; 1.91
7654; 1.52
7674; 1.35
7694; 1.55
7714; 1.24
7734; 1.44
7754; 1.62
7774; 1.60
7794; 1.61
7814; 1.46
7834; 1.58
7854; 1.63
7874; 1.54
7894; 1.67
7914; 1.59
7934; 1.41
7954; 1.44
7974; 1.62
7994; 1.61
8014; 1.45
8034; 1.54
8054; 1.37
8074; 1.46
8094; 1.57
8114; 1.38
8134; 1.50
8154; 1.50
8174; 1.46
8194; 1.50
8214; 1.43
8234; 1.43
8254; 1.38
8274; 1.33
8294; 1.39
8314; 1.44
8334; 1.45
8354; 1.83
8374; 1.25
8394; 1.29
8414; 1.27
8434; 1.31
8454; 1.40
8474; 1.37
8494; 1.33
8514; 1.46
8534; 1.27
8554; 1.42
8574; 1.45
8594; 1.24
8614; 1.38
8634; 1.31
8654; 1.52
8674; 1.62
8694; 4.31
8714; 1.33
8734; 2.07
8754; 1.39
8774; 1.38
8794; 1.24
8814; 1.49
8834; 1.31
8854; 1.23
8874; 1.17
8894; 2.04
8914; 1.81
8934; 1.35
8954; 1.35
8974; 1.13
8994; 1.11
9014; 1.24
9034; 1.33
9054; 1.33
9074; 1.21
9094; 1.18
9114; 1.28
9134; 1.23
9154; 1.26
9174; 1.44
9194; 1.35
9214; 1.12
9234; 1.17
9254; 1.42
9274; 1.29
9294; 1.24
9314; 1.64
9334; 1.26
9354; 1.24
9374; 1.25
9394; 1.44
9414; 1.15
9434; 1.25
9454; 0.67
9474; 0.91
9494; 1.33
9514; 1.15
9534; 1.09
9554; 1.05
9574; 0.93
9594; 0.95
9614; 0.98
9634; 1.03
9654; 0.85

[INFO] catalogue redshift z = 0.325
